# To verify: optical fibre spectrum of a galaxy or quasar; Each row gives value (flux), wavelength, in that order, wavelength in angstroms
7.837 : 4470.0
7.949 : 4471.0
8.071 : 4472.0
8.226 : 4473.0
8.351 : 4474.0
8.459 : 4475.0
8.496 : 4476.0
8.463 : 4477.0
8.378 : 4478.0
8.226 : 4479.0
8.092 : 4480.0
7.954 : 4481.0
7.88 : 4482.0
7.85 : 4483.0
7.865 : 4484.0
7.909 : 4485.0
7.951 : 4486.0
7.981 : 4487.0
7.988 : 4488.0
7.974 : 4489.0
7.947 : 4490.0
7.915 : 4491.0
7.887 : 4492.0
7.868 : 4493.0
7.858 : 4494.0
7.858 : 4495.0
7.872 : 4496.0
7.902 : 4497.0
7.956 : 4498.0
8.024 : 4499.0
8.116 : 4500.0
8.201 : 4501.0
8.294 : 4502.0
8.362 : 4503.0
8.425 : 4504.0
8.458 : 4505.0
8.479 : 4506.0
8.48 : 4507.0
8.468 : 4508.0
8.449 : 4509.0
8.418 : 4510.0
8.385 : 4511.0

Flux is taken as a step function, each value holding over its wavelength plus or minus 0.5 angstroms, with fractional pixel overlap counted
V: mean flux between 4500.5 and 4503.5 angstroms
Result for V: 8.29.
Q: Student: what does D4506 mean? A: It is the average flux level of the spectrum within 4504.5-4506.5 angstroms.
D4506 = 8.47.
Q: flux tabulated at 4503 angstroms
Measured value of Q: 8.362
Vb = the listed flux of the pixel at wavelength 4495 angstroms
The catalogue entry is 7.858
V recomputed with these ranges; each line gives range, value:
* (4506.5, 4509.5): 8.47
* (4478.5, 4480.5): 8.16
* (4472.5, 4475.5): 8.35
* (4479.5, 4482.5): 7.98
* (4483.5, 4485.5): 7.89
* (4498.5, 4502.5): 8.16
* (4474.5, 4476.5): 8.48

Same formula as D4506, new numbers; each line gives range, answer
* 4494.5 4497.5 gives 7.88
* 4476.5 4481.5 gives 8.22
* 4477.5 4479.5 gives 8.3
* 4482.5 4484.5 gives 7.86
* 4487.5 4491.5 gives 7.96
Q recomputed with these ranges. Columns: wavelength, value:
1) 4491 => 7.915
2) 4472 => 8.071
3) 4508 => 8.468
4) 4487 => 7.981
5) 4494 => 7.858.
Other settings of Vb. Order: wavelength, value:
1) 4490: 7.947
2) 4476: 8.496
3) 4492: 7.887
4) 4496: 7.872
